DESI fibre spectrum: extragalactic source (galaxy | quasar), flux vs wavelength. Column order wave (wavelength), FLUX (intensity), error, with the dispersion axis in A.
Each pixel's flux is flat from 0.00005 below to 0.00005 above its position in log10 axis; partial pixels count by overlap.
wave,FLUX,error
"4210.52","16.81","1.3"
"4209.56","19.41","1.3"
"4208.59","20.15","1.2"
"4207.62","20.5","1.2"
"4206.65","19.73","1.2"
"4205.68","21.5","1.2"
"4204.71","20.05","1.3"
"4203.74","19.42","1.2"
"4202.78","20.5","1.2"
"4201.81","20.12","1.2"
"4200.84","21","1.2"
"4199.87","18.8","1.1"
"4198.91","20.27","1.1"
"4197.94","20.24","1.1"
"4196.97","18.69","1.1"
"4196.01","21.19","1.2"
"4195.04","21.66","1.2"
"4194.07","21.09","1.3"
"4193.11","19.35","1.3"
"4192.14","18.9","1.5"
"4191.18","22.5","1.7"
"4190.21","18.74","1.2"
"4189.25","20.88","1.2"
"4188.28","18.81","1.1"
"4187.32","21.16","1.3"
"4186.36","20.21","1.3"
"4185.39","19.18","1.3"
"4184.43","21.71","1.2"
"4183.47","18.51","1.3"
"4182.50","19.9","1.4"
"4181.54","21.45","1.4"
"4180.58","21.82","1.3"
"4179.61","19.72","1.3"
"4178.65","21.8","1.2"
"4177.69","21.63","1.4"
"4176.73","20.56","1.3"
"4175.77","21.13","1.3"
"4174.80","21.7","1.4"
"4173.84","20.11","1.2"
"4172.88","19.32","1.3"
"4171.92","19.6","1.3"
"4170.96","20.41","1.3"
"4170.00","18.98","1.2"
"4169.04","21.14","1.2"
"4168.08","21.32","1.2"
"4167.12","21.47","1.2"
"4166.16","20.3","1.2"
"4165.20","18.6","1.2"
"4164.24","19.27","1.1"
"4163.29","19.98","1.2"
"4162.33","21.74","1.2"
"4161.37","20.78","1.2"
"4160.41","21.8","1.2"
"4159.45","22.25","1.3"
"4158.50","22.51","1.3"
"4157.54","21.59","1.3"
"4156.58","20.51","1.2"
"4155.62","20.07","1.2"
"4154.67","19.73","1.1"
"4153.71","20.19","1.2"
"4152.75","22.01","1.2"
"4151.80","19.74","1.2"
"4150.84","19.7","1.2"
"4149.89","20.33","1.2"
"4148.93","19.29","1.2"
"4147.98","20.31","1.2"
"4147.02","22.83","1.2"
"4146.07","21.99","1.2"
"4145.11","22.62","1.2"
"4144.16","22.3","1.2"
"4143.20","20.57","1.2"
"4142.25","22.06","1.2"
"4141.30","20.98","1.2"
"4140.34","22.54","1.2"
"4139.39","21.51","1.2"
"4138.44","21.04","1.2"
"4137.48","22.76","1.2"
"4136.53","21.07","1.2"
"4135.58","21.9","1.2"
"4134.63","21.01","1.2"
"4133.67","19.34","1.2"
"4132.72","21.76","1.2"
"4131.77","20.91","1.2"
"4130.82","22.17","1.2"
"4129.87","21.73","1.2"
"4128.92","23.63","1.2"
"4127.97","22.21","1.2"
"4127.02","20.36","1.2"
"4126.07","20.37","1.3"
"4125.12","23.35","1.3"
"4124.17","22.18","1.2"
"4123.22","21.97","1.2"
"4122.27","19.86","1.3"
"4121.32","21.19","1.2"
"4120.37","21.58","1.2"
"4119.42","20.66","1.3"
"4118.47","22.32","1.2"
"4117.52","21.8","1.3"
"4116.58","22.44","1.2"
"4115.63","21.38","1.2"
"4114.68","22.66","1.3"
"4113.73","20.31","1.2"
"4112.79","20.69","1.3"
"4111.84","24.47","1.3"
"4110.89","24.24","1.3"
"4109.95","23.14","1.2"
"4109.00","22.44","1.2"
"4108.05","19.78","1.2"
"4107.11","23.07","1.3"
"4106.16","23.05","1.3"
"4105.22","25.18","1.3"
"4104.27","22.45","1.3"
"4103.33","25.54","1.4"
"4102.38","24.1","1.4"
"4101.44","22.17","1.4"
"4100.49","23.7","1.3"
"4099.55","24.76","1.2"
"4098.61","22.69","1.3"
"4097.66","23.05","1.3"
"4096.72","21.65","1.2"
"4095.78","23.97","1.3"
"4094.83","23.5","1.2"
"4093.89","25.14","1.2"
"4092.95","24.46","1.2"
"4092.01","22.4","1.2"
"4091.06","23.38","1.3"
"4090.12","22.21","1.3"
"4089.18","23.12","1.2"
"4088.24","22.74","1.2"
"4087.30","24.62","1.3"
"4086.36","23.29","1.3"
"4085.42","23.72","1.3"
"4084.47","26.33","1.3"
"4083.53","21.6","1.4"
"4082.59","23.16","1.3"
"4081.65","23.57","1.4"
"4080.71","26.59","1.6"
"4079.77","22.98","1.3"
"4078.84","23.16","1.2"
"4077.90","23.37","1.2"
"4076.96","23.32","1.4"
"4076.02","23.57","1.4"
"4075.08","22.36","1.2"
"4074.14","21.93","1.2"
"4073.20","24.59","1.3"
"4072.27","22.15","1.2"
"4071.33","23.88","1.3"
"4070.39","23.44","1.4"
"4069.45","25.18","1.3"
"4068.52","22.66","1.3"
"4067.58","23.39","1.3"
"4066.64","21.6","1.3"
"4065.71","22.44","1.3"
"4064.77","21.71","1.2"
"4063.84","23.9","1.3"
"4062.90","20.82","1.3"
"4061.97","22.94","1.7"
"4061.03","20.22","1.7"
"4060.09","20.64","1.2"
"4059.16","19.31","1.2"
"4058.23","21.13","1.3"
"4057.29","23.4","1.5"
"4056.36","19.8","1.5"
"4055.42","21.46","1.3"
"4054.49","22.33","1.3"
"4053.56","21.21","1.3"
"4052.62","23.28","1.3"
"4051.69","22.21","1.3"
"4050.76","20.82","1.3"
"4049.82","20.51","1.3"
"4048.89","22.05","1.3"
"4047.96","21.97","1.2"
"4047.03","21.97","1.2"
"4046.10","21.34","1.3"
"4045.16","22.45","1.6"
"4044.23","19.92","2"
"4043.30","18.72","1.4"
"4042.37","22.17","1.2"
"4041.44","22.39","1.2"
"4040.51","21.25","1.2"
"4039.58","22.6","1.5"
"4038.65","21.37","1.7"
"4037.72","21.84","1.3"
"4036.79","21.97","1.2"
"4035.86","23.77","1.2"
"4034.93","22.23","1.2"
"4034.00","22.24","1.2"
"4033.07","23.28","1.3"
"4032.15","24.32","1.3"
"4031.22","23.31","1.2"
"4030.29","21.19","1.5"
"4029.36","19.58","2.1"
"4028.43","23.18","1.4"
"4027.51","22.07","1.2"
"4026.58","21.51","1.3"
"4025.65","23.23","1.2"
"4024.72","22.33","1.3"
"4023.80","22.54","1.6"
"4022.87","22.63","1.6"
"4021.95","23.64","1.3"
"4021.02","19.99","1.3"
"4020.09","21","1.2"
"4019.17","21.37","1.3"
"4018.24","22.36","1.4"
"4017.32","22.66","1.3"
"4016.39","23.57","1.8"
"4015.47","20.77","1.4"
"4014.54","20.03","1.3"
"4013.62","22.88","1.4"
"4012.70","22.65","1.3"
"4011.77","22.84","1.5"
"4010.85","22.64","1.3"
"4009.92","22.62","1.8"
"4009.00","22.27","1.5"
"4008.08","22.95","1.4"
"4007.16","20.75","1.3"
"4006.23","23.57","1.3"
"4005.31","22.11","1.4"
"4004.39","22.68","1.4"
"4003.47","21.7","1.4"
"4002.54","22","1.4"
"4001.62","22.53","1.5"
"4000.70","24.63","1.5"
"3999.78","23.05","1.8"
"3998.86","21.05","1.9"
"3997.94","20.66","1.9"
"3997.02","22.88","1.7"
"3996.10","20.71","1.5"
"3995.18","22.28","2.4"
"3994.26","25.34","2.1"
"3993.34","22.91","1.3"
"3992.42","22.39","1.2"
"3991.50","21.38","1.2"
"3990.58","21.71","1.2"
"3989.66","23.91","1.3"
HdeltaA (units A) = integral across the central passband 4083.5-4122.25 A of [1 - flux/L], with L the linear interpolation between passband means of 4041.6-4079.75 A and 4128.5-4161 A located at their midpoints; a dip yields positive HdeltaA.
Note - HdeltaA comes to -2.2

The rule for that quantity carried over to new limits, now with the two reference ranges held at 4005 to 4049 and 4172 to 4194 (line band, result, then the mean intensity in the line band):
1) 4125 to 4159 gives -0.7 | 21.3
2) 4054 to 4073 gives -0.4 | 22.2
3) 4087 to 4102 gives -1.4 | 23.3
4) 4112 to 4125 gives -0.3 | 21.6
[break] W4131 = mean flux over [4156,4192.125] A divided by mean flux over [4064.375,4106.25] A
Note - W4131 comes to 0.88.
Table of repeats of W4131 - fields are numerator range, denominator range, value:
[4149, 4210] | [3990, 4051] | 0.92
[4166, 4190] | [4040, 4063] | 0.96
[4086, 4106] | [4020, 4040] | 1.06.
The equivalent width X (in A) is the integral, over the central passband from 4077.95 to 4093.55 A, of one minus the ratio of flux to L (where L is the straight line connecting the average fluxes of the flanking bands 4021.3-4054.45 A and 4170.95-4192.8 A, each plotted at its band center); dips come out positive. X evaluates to -1.53 A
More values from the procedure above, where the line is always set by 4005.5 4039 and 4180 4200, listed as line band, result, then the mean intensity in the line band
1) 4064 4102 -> -3.2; 23.3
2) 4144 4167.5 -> -0.2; 20.9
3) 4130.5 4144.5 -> -0.4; 21.4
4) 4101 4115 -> -1.1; 22.9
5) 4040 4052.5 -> 0.3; 21.4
